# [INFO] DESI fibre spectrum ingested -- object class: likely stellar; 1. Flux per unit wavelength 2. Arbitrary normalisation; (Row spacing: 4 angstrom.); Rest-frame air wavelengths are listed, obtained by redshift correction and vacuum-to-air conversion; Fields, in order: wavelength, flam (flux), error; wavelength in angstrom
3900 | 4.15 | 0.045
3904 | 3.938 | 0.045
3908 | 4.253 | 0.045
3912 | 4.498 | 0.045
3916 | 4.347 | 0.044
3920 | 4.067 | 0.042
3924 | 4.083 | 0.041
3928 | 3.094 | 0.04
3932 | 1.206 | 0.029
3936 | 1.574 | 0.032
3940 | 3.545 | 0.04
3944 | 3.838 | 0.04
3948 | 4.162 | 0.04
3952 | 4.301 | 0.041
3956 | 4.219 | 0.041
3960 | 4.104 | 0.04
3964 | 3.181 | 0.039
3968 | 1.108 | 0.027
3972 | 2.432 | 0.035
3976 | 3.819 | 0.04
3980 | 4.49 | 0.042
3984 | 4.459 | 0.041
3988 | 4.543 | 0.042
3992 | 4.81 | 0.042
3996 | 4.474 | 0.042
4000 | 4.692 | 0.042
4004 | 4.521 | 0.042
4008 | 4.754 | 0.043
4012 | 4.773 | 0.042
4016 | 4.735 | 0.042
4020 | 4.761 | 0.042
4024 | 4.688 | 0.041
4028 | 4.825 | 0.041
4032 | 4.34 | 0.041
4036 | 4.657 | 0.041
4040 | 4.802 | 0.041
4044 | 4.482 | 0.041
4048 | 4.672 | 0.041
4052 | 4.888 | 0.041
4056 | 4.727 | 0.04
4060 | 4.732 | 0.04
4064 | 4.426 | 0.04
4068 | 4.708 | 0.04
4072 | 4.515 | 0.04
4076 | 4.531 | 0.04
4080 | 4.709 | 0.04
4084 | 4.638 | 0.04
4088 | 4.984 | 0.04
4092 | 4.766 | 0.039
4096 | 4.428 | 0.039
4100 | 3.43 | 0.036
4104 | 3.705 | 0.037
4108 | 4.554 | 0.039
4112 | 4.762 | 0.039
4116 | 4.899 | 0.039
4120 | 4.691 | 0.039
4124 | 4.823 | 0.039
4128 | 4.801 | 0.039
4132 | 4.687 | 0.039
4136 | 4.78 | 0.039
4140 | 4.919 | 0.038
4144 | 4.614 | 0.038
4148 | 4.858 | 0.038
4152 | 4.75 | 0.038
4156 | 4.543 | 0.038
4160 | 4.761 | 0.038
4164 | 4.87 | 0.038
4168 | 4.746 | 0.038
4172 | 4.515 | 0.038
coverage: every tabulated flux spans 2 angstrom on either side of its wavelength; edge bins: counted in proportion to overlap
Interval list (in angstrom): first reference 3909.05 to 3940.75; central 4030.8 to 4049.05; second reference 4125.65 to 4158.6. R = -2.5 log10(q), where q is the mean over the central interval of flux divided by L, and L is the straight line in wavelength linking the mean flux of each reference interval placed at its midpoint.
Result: -0.131 mag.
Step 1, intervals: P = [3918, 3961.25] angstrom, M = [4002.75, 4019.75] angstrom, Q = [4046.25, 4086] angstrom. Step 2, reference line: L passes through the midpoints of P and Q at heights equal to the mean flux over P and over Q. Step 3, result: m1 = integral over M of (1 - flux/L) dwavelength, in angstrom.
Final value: -2.4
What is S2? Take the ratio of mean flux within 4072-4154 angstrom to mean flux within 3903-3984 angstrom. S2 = 1.3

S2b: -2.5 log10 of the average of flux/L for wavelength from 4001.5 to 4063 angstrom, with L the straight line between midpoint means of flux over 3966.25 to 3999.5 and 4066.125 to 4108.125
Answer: -0.14 mag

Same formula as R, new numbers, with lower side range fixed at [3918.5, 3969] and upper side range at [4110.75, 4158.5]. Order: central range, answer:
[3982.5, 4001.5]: -0.24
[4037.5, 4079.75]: -0.12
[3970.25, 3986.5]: -0.08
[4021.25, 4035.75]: -0.17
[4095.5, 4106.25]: 0.19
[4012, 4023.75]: -0.22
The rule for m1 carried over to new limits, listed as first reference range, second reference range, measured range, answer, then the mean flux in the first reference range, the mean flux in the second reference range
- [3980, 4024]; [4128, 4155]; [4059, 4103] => 1.9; 4.65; 4.76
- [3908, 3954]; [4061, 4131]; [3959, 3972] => 3.9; 3.55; 4.56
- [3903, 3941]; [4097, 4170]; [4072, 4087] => -1.1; 3.45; 4.62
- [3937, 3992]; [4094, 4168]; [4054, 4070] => -1.6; 3.71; 4.61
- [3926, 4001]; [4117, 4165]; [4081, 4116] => 0.2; 3.57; 4.76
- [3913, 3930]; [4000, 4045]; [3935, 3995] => 8.1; 3.93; 4.67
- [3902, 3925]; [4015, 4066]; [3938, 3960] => 1.6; 4.2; 4.67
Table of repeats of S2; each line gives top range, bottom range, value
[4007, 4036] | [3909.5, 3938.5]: 1.43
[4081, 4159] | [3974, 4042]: 1.00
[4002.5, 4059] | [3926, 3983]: 1.45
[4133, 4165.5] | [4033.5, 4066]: 1.02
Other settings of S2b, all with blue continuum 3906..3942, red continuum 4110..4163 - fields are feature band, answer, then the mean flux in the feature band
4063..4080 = -0.05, 4.57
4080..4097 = -0.06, 4.72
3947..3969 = 0.01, 3.59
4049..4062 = -0.13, 4.77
